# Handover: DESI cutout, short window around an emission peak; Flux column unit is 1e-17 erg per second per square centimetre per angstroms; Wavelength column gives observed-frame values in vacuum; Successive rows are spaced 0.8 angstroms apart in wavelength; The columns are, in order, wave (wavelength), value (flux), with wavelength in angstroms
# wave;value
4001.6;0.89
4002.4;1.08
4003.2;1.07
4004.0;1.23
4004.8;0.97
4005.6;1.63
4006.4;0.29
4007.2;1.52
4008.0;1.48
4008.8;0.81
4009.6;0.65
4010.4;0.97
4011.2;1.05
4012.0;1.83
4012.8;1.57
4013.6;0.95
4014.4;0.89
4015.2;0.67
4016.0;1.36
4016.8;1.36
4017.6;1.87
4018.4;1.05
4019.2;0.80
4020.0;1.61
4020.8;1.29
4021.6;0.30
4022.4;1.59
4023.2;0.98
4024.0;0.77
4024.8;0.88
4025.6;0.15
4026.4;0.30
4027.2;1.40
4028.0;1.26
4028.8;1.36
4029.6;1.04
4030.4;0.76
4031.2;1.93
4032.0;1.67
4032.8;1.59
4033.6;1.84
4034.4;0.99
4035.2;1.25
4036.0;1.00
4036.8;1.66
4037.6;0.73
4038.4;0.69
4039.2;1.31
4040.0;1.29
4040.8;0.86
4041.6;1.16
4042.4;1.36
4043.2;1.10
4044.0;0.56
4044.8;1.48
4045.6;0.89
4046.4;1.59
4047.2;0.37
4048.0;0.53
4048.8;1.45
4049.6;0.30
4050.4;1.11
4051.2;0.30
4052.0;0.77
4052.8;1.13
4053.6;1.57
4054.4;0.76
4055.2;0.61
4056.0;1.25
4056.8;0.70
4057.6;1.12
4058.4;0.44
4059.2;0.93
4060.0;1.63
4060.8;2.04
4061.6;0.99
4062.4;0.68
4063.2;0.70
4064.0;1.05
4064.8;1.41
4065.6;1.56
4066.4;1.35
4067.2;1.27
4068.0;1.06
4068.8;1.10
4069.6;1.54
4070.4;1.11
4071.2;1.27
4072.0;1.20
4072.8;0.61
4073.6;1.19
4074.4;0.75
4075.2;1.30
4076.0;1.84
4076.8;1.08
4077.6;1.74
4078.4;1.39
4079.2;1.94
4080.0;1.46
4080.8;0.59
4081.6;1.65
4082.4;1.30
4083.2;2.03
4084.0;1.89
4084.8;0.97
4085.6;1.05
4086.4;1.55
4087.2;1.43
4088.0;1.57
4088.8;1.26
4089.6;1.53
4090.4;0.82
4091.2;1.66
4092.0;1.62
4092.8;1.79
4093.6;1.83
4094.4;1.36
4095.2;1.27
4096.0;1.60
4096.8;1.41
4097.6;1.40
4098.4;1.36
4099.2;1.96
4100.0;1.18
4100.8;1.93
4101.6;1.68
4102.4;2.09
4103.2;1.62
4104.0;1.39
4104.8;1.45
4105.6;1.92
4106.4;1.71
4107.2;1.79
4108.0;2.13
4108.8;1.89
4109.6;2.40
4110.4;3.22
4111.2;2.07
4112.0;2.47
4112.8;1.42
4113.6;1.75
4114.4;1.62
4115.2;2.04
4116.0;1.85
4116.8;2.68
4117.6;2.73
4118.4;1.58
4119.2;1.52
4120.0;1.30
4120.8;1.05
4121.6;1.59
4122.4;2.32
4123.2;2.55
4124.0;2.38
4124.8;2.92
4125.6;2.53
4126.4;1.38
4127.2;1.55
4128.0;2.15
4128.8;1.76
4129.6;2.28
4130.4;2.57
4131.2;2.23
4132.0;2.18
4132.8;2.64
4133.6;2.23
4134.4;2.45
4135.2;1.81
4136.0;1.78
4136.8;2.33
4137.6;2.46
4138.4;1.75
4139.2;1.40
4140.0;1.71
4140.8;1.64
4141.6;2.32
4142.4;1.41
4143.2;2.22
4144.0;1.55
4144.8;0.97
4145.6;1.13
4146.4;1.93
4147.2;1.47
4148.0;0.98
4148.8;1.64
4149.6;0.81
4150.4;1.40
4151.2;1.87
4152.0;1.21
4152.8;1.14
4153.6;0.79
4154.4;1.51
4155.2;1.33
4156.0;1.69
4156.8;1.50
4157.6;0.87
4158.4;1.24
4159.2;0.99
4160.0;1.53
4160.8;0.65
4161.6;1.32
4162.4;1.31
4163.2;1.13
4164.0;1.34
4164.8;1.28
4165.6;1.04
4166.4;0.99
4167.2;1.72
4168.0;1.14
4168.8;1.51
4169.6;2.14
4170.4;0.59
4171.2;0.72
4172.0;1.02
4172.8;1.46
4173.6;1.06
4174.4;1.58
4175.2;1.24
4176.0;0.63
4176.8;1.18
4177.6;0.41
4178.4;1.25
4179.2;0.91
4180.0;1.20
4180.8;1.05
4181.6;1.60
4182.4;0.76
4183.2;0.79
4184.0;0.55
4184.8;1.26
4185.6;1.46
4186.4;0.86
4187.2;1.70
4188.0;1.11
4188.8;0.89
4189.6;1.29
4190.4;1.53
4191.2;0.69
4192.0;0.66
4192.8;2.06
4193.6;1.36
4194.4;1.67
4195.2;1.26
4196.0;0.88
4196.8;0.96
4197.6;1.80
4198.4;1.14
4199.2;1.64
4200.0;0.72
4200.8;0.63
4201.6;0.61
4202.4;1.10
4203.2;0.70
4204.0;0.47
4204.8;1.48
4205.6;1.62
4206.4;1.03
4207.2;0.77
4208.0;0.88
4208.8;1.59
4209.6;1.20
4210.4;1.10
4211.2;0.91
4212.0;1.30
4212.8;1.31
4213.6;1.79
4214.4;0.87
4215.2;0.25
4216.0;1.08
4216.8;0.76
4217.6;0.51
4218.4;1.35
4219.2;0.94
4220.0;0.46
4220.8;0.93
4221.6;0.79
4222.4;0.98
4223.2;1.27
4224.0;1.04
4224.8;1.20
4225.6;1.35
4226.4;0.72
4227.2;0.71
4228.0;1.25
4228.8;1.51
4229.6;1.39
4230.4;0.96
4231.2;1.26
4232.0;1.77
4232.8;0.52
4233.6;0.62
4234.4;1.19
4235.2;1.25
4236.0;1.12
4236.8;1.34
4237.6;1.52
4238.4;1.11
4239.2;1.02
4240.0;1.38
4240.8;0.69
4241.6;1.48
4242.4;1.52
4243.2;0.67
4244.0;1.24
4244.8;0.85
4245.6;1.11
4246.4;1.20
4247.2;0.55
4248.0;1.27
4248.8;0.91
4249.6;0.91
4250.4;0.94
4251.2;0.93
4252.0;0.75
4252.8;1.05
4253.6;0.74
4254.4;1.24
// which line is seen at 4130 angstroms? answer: C IV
